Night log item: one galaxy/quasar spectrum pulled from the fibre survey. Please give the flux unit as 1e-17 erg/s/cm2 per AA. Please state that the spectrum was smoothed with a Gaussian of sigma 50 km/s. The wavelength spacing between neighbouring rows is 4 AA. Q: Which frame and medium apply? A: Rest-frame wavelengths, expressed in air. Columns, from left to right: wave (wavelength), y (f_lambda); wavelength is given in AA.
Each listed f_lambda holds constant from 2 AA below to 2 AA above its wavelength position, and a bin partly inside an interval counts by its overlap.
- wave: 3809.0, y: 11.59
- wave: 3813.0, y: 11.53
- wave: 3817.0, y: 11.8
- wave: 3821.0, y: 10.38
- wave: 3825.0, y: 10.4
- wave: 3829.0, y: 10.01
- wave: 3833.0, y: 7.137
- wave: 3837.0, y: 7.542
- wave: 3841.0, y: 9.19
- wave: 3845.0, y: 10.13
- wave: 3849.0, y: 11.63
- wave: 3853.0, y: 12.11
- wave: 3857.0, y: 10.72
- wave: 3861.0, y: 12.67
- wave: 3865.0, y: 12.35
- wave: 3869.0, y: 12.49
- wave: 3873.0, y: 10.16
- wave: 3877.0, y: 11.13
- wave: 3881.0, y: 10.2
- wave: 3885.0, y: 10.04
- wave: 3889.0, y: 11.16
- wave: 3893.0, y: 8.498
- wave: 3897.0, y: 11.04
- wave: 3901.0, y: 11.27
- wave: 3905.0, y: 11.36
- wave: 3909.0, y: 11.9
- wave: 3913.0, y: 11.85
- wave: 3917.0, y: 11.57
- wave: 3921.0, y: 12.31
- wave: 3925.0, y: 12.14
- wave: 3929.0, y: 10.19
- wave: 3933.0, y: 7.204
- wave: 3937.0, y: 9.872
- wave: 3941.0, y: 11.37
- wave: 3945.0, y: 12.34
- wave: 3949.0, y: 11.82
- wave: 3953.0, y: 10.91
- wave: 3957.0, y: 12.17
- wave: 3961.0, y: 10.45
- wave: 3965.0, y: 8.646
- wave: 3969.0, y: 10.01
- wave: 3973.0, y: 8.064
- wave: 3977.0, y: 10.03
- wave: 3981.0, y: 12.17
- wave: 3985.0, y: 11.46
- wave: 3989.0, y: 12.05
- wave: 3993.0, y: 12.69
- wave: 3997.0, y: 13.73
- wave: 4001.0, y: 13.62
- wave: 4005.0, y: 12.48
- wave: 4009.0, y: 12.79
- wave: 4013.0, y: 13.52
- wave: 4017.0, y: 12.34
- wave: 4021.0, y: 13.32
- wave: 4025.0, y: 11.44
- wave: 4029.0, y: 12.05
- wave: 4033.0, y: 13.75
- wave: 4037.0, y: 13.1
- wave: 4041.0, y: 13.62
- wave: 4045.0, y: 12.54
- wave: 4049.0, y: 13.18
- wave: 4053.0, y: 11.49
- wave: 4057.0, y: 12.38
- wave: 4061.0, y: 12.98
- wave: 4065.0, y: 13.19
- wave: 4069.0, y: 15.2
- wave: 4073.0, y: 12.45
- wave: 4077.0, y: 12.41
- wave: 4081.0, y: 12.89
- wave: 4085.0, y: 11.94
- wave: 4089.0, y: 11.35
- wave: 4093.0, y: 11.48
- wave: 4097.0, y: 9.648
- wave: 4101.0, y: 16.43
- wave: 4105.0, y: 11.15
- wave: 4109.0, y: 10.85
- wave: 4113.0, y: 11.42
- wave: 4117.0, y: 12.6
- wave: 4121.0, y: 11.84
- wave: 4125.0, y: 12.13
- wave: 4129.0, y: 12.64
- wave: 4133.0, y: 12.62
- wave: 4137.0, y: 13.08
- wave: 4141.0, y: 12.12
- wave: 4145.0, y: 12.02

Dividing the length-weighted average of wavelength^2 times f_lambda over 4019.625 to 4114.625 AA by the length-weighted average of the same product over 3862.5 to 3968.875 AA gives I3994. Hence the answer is 1.23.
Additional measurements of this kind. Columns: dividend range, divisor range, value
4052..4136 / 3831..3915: 1.29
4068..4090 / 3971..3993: 1.21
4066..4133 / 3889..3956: 1.22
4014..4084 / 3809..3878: 1.33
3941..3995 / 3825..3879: 1.11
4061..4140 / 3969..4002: 1.13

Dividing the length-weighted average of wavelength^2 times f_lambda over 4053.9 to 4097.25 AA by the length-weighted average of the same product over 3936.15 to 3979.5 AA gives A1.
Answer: 1.25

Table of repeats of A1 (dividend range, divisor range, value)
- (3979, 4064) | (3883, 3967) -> 1.23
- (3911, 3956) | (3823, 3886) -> 1.10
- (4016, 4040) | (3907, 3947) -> 1.21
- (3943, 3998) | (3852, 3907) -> 1.05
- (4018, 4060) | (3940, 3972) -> 1.22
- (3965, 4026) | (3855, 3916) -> 1.13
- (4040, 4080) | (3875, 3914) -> 1.30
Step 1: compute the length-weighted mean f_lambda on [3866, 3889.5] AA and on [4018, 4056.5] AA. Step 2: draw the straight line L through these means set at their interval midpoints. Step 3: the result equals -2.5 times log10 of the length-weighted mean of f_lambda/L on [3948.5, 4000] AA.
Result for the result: 0.083 mag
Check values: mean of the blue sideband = 10.9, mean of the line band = 11.1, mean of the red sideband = 12.7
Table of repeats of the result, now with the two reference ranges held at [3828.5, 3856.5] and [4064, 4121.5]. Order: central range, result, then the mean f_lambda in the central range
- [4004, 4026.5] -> -0.11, 12.7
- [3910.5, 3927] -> -0.14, 12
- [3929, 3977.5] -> 0.06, 10.2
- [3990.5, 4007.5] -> -0.16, 13.1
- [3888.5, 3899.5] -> 0.01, 10.2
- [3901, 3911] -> -0.12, 11.6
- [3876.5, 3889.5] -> -0.04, 10.5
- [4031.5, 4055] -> -0.10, 12.9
